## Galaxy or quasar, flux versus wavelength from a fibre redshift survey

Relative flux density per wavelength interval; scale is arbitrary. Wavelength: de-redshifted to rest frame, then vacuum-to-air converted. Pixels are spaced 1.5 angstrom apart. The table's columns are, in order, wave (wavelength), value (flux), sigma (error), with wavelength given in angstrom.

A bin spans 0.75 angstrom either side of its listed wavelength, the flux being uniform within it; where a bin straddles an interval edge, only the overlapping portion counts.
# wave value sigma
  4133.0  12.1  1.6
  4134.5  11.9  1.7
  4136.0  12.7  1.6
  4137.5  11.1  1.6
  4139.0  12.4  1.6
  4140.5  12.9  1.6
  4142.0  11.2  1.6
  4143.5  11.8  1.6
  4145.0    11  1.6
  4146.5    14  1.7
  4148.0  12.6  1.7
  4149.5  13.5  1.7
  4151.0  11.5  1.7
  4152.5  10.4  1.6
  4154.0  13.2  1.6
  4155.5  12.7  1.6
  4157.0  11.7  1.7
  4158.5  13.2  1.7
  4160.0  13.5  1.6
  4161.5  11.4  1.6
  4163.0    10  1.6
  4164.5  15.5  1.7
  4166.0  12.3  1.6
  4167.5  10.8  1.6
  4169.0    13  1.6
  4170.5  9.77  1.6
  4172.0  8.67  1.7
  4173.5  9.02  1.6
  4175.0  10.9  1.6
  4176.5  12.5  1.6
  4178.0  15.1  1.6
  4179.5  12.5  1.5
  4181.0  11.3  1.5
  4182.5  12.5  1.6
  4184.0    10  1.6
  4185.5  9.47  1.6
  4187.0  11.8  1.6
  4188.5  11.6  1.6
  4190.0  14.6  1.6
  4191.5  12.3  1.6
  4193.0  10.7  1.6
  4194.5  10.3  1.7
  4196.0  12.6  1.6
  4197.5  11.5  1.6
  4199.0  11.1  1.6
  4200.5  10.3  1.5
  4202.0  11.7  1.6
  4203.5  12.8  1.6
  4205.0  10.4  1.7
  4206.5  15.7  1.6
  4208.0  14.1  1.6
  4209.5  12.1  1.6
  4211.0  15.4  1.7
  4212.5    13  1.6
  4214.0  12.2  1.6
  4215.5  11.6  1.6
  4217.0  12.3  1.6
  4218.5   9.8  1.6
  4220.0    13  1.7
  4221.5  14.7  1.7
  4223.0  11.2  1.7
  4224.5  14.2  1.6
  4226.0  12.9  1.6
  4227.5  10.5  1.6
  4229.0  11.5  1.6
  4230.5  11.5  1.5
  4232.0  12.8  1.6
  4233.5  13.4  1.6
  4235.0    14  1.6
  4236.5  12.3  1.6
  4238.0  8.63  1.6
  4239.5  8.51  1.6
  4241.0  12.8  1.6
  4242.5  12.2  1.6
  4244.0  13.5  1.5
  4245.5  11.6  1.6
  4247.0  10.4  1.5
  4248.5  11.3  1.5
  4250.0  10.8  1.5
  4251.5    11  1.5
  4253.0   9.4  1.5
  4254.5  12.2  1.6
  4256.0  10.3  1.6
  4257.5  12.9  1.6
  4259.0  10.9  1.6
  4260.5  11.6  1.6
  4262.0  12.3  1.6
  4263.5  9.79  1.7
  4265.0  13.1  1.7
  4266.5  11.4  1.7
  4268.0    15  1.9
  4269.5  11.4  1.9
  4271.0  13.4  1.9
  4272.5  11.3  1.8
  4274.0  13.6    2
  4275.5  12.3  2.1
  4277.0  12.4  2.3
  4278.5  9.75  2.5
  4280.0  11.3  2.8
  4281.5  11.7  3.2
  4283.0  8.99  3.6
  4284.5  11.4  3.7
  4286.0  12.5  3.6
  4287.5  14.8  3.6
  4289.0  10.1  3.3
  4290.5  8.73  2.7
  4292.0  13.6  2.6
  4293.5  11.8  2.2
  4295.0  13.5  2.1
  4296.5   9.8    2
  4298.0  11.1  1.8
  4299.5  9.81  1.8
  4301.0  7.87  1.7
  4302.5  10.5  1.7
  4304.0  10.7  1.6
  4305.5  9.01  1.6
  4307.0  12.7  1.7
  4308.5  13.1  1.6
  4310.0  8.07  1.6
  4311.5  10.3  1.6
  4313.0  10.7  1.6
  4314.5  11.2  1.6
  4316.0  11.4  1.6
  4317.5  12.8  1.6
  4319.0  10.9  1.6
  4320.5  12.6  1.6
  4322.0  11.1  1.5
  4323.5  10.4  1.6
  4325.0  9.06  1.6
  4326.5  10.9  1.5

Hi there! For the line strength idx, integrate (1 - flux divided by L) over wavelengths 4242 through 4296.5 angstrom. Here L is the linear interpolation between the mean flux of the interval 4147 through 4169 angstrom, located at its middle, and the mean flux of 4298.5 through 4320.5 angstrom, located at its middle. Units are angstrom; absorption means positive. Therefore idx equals -2.7 angstrom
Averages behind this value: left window 12.3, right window 10.7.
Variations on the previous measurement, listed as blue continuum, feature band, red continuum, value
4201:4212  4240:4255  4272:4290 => 1.03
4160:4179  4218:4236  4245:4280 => -1.29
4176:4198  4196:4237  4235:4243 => -3.50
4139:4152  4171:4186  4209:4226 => 1.53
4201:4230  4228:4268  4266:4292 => 1.90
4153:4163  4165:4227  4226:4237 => 1.73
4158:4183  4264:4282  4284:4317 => -1.57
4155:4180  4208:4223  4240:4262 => -1.30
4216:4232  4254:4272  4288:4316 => -0.86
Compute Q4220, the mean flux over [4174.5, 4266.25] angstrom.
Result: 11.9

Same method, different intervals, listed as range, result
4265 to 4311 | 11.4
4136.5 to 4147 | 12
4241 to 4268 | 11.6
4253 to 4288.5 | 11.9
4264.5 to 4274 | 12.7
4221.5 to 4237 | 12.5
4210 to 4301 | 11.8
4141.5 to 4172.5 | 12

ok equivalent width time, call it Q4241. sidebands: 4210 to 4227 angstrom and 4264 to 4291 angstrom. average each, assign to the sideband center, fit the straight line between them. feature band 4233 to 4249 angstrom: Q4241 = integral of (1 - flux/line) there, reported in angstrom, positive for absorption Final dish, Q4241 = 0.92 angstrom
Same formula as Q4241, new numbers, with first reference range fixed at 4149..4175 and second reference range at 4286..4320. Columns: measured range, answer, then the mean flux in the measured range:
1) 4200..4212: -1.4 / 12.9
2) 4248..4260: 0.2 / 11.1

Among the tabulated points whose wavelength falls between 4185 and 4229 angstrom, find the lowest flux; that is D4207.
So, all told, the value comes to 9.47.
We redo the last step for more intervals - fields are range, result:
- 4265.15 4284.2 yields 8.99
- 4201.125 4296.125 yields 8.51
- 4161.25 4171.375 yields 9.77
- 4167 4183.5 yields 8.67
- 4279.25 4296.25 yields 8.73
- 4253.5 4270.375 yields 9.79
